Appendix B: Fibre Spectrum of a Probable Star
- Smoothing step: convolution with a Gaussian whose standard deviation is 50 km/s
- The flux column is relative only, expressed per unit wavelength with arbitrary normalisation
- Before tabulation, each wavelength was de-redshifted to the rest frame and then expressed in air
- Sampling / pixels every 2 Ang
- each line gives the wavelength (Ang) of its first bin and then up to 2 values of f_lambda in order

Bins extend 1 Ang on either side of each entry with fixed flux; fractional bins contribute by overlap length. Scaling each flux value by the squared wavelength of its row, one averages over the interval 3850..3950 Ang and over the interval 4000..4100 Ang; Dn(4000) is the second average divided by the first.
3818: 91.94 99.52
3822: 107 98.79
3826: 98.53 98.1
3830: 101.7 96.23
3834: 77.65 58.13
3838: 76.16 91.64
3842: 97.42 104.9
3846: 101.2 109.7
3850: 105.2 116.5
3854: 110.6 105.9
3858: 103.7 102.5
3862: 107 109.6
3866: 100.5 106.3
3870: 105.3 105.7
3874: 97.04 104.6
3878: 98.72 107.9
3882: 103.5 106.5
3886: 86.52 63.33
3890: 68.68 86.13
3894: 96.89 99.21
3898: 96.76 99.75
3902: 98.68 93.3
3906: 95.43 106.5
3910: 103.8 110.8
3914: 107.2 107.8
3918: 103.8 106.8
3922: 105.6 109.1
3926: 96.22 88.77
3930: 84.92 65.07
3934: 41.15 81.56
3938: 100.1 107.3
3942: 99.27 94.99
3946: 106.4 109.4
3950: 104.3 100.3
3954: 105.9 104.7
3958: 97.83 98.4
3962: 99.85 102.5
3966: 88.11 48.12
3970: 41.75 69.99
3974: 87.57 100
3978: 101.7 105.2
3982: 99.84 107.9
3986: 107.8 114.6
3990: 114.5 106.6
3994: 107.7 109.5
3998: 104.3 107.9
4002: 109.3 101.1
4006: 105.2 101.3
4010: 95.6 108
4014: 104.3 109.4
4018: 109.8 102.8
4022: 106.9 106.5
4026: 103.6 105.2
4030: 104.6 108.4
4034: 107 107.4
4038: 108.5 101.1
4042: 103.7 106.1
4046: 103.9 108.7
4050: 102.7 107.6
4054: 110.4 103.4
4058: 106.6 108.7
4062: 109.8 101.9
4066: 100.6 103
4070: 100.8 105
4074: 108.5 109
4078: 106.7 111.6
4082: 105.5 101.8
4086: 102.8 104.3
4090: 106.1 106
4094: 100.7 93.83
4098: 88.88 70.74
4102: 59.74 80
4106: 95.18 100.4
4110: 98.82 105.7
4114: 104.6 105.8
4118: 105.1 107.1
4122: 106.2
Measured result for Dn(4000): 1.15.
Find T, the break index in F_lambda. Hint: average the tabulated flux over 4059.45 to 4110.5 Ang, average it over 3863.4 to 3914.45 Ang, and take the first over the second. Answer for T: 1.0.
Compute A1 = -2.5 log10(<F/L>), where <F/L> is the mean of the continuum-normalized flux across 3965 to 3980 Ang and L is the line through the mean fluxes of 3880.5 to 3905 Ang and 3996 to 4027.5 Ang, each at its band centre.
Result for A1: 0.27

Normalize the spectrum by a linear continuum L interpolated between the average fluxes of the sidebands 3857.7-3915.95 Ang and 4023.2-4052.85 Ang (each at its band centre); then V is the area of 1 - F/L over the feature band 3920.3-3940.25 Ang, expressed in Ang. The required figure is 2.6 Ang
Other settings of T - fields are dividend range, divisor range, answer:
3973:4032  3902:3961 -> 1.08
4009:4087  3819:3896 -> 1.08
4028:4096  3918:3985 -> 1.13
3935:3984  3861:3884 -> 0.90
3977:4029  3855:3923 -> 1.06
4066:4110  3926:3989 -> 1.06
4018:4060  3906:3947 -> 1.10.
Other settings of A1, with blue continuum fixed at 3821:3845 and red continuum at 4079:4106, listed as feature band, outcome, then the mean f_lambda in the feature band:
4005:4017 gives -0.11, 104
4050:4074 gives -0.12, 105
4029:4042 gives -0.13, 106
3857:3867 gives -0.13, 105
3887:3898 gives 0.11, 84.1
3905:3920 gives -0.13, 105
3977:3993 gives -0.15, 107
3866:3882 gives -0.12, 103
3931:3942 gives 0.15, 80.9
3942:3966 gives -0.09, 102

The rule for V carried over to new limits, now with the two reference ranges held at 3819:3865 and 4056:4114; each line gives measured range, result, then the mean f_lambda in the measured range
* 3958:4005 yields 1.1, 97.2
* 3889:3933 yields 1.1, 96.9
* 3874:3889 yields 0.5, 95.9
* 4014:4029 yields -1.0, 106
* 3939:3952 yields -0.5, 103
